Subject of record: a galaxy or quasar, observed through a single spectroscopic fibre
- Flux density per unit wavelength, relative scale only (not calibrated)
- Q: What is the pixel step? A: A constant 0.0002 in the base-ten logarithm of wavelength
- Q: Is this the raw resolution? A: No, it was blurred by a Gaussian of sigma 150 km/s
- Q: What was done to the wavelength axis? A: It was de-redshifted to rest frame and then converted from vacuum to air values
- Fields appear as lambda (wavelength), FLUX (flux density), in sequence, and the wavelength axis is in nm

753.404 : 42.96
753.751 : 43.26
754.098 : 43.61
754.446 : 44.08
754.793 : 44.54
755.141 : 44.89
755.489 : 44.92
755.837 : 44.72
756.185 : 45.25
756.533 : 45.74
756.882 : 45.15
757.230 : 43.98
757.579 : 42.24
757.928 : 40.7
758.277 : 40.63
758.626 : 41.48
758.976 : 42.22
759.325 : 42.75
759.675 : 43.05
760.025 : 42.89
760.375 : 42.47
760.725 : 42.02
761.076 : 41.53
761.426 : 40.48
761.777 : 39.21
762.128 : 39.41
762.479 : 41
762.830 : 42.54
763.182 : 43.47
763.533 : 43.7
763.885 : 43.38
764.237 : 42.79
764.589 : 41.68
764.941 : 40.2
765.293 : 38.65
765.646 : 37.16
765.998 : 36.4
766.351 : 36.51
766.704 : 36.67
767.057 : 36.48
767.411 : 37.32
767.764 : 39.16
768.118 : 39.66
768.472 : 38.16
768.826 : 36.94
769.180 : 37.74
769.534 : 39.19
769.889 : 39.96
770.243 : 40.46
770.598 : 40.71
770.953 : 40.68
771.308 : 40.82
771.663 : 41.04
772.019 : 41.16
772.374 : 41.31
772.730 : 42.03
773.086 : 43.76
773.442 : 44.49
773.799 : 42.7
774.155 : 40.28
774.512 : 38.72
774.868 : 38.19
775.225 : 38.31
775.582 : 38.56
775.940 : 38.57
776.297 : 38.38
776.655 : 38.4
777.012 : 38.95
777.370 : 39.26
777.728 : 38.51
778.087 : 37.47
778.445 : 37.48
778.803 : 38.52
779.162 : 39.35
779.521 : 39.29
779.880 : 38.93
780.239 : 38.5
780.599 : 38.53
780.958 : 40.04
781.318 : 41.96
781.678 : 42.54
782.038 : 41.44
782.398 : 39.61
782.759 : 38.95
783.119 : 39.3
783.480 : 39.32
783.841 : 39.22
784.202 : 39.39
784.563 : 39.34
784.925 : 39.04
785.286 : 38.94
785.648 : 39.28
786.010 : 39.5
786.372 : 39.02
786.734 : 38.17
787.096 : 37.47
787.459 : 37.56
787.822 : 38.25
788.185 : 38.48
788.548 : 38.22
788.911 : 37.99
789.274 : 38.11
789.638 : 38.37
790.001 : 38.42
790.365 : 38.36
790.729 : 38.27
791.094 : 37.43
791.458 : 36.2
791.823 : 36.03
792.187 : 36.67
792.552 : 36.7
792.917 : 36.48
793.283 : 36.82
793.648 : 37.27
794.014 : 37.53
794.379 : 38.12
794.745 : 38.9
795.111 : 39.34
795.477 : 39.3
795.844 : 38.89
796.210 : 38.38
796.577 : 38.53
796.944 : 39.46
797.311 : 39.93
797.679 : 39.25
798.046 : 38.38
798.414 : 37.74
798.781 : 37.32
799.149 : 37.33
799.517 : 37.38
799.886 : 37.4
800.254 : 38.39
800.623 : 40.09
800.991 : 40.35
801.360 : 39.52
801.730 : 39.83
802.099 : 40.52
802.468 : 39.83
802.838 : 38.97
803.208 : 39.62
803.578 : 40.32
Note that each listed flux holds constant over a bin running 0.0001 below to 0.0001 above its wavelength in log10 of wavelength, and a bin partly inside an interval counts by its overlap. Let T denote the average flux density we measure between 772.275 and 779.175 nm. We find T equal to 39.6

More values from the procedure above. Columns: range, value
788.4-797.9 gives 38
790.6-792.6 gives 36.9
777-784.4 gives 39.4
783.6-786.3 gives 39.2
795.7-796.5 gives 38.6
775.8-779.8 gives 38.6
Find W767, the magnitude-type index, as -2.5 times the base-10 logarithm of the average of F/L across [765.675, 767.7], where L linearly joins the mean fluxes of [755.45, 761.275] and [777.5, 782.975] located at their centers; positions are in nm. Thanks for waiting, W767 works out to 0.13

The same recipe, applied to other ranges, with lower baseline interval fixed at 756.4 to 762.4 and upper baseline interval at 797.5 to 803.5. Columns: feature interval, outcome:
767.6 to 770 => 0.07 mag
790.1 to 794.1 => 0.07 mag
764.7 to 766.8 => 0.10 mag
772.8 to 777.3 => 0.02 mag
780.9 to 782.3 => -0.03 mag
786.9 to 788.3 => 0.06 mag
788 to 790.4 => 0.04 mag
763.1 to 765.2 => -0.02 mag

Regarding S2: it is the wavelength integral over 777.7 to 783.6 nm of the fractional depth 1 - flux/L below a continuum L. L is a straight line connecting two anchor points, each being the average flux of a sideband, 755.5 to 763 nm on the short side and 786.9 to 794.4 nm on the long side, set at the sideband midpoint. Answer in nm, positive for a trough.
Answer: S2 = -0.05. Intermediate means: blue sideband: 42.4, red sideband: 37.5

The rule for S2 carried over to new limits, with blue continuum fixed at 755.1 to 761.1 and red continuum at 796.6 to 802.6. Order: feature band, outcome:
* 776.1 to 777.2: 0.071 nm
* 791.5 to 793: 0.121 nm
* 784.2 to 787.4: 0.118 nm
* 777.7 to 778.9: 0.093 nm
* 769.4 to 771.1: 0.068 nm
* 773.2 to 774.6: -0.010 nm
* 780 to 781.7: 0.032 nm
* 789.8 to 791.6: 0.092 nm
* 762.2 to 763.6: 0.010 nm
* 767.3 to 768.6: 0.107 nm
